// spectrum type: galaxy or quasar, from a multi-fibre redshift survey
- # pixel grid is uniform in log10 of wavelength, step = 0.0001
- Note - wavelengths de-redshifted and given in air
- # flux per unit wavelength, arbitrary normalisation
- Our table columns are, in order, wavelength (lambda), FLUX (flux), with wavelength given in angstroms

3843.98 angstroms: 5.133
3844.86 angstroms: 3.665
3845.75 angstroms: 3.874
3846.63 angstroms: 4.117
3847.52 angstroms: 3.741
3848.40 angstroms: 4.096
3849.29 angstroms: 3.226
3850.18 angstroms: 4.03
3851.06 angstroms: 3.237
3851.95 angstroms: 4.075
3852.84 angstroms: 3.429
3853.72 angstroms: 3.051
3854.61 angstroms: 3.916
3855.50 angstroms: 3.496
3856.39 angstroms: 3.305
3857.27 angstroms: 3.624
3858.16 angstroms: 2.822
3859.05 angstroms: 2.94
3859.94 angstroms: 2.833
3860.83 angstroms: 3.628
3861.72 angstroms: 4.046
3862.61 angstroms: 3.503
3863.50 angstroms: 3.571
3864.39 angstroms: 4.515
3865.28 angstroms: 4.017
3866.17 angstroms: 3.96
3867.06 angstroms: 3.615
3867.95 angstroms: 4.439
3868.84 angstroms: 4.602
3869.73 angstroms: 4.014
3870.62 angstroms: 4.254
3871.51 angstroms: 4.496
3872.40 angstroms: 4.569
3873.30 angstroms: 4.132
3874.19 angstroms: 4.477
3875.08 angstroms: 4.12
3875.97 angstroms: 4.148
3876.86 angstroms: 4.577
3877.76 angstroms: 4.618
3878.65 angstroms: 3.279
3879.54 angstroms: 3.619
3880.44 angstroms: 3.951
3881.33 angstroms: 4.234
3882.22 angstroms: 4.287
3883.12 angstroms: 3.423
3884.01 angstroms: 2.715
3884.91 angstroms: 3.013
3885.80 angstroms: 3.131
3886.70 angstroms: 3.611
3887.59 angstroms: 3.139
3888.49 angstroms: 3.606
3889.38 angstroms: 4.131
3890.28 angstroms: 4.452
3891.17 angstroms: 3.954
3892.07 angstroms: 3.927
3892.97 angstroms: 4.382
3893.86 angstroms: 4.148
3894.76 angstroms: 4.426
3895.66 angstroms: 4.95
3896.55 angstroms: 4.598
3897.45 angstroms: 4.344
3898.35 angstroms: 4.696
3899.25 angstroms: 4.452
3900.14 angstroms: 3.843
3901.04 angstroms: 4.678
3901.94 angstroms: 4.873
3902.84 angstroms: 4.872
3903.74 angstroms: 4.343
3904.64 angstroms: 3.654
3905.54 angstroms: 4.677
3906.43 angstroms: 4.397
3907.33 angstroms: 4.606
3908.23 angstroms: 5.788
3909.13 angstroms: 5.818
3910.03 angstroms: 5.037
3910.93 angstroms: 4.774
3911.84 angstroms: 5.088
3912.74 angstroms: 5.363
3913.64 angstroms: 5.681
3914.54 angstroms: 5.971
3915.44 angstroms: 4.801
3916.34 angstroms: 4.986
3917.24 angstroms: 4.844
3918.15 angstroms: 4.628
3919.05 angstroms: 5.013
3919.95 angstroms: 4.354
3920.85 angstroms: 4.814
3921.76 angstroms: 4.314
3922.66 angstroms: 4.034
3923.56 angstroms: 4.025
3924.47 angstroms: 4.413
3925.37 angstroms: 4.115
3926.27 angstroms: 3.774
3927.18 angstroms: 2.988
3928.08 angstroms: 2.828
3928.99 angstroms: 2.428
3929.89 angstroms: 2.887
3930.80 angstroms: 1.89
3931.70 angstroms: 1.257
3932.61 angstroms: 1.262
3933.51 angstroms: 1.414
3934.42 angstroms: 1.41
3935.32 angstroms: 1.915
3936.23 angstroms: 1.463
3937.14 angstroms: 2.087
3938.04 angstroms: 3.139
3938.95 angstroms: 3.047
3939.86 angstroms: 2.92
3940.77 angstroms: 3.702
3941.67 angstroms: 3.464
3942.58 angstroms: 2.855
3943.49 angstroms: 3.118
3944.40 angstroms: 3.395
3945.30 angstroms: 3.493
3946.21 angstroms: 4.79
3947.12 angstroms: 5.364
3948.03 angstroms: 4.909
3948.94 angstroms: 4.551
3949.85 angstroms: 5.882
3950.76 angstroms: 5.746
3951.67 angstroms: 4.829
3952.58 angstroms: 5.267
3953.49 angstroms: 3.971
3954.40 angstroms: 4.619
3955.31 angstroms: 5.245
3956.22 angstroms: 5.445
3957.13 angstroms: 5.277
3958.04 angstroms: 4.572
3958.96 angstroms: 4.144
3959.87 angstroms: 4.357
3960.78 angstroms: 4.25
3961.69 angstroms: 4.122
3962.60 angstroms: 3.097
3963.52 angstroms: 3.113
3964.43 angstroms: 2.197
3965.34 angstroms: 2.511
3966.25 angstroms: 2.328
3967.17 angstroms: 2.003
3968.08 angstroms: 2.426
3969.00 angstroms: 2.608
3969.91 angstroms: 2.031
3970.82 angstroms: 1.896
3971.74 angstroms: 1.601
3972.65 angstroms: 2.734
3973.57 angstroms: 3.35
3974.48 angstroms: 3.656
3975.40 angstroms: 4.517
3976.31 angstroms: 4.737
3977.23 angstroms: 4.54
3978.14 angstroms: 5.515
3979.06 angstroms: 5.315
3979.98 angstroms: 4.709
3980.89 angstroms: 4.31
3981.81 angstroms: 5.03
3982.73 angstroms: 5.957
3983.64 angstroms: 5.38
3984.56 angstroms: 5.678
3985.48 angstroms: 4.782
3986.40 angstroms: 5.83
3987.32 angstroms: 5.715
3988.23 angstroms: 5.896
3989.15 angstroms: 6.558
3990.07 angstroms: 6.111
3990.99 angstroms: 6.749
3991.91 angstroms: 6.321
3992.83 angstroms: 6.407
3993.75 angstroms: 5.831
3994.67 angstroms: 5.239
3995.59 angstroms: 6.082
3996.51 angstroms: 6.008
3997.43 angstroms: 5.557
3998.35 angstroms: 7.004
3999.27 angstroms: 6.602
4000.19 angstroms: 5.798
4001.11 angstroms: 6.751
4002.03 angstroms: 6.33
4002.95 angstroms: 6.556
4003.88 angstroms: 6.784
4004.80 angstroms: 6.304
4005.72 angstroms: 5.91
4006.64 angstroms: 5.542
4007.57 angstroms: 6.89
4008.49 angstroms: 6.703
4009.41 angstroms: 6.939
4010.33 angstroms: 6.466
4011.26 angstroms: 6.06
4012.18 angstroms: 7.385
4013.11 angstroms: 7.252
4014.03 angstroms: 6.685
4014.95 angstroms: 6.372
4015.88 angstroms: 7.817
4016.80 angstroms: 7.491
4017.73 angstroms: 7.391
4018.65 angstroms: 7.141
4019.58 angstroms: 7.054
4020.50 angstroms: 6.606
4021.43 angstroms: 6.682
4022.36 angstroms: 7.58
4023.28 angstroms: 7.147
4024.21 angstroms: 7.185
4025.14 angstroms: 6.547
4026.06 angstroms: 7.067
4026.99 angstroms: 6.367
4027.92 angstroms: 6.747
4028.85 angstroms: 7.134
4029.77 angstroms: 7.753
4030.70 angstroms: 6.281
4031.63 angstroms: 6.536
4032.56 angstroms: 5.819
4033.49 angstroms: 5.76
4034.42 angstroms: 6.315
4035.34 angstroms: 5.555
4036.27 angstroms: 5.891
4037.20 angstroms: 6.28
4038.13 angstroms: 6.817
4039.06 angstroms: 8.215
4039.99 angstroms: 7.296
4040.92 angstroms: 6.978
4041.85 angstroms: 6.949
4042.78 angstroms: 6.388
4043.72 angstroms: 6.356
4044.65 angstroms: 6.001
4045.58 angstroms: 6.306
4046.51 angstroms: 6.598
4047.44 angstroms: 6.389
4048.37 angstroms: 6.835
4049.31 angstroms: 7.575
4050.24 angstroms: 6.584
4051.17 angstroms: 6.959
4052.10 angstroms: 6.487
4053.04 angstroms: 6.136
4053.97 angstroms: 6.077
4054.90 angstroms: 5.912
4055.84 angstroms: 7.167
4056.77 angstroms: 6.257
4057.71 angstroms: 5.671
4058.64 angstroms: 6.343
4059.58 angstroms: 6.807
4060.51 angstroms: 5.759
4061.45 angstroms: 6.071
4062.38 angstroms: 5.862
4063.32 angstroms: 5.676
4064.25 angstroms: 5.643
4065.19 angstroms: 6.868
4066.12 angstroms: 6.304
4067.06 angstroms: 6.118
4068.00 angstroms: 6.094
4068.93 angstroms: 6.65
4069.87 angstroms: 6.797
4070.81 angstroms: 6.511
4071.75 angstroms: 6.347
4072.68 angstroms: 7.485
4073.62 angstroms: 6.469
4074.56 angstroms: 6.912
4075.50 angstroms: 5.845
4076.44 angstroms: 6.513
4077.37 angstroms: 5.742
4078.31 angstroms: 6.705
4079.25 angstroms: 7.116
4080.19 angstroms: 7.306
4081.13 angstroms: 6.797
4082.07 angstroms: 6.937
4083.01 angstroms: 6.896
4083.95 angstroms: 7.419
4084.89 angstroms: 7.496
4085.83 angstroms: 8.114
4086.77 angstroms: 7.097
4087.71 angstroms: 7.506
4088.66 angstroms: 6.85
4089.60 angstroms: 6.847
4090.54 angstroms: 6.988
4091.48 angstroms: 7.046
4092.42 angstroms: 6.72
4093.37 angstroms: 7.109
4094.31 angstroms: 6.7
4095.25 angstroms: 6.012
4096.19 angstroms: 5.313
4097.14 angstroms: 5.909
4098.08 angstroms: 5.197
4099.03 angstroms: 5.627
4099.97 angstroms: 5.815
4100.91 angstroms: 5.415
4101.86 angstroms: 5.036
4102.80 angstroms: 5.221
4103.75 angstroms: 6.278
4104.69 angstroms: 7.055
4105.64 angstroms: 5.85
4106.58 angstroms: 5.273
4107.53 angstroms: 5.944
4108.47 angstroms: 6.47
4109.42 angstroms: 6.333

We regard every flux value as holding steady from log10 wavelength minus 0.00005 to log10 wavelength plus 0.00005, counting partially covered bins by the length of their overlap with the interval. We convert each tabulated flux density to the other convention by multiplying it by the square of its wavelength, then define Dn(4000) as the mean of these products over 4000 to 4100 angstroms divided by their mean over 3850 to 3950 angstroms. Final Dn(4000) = 1.82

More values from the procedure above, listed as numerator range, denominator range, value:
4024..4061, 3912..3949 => 1.92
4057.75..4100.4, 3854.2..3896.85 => 1.86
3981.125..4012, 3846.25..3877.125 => 1.70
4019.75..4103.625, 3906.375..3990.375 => 1.71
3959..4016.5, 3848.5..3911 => 1.35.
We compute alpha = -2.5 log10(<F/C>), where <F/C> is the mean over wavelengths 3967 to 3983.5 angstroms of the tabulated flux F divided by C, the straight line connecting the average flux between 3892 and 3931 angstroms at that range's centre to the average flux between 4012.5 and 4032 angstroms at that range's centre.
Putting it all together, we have 0.49 mag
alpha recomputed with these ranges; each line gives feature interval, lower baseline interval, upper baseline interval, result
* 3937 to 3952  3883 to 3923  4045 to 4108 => 0.233 mag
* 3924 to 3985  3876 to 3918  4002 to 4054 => 0.433 mag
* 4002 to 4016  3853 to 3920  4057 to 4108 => -0.182 mag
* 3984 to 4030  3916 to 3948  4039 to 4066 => -0.230 mag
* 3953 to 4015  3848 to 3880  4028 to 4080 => 0.100 mag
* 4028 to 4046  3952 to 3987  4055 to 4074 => -0.160 mag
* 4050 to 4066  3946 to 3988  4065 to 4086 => 0.014 mag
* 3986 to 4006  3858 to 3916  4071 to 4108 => -0.141 mag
